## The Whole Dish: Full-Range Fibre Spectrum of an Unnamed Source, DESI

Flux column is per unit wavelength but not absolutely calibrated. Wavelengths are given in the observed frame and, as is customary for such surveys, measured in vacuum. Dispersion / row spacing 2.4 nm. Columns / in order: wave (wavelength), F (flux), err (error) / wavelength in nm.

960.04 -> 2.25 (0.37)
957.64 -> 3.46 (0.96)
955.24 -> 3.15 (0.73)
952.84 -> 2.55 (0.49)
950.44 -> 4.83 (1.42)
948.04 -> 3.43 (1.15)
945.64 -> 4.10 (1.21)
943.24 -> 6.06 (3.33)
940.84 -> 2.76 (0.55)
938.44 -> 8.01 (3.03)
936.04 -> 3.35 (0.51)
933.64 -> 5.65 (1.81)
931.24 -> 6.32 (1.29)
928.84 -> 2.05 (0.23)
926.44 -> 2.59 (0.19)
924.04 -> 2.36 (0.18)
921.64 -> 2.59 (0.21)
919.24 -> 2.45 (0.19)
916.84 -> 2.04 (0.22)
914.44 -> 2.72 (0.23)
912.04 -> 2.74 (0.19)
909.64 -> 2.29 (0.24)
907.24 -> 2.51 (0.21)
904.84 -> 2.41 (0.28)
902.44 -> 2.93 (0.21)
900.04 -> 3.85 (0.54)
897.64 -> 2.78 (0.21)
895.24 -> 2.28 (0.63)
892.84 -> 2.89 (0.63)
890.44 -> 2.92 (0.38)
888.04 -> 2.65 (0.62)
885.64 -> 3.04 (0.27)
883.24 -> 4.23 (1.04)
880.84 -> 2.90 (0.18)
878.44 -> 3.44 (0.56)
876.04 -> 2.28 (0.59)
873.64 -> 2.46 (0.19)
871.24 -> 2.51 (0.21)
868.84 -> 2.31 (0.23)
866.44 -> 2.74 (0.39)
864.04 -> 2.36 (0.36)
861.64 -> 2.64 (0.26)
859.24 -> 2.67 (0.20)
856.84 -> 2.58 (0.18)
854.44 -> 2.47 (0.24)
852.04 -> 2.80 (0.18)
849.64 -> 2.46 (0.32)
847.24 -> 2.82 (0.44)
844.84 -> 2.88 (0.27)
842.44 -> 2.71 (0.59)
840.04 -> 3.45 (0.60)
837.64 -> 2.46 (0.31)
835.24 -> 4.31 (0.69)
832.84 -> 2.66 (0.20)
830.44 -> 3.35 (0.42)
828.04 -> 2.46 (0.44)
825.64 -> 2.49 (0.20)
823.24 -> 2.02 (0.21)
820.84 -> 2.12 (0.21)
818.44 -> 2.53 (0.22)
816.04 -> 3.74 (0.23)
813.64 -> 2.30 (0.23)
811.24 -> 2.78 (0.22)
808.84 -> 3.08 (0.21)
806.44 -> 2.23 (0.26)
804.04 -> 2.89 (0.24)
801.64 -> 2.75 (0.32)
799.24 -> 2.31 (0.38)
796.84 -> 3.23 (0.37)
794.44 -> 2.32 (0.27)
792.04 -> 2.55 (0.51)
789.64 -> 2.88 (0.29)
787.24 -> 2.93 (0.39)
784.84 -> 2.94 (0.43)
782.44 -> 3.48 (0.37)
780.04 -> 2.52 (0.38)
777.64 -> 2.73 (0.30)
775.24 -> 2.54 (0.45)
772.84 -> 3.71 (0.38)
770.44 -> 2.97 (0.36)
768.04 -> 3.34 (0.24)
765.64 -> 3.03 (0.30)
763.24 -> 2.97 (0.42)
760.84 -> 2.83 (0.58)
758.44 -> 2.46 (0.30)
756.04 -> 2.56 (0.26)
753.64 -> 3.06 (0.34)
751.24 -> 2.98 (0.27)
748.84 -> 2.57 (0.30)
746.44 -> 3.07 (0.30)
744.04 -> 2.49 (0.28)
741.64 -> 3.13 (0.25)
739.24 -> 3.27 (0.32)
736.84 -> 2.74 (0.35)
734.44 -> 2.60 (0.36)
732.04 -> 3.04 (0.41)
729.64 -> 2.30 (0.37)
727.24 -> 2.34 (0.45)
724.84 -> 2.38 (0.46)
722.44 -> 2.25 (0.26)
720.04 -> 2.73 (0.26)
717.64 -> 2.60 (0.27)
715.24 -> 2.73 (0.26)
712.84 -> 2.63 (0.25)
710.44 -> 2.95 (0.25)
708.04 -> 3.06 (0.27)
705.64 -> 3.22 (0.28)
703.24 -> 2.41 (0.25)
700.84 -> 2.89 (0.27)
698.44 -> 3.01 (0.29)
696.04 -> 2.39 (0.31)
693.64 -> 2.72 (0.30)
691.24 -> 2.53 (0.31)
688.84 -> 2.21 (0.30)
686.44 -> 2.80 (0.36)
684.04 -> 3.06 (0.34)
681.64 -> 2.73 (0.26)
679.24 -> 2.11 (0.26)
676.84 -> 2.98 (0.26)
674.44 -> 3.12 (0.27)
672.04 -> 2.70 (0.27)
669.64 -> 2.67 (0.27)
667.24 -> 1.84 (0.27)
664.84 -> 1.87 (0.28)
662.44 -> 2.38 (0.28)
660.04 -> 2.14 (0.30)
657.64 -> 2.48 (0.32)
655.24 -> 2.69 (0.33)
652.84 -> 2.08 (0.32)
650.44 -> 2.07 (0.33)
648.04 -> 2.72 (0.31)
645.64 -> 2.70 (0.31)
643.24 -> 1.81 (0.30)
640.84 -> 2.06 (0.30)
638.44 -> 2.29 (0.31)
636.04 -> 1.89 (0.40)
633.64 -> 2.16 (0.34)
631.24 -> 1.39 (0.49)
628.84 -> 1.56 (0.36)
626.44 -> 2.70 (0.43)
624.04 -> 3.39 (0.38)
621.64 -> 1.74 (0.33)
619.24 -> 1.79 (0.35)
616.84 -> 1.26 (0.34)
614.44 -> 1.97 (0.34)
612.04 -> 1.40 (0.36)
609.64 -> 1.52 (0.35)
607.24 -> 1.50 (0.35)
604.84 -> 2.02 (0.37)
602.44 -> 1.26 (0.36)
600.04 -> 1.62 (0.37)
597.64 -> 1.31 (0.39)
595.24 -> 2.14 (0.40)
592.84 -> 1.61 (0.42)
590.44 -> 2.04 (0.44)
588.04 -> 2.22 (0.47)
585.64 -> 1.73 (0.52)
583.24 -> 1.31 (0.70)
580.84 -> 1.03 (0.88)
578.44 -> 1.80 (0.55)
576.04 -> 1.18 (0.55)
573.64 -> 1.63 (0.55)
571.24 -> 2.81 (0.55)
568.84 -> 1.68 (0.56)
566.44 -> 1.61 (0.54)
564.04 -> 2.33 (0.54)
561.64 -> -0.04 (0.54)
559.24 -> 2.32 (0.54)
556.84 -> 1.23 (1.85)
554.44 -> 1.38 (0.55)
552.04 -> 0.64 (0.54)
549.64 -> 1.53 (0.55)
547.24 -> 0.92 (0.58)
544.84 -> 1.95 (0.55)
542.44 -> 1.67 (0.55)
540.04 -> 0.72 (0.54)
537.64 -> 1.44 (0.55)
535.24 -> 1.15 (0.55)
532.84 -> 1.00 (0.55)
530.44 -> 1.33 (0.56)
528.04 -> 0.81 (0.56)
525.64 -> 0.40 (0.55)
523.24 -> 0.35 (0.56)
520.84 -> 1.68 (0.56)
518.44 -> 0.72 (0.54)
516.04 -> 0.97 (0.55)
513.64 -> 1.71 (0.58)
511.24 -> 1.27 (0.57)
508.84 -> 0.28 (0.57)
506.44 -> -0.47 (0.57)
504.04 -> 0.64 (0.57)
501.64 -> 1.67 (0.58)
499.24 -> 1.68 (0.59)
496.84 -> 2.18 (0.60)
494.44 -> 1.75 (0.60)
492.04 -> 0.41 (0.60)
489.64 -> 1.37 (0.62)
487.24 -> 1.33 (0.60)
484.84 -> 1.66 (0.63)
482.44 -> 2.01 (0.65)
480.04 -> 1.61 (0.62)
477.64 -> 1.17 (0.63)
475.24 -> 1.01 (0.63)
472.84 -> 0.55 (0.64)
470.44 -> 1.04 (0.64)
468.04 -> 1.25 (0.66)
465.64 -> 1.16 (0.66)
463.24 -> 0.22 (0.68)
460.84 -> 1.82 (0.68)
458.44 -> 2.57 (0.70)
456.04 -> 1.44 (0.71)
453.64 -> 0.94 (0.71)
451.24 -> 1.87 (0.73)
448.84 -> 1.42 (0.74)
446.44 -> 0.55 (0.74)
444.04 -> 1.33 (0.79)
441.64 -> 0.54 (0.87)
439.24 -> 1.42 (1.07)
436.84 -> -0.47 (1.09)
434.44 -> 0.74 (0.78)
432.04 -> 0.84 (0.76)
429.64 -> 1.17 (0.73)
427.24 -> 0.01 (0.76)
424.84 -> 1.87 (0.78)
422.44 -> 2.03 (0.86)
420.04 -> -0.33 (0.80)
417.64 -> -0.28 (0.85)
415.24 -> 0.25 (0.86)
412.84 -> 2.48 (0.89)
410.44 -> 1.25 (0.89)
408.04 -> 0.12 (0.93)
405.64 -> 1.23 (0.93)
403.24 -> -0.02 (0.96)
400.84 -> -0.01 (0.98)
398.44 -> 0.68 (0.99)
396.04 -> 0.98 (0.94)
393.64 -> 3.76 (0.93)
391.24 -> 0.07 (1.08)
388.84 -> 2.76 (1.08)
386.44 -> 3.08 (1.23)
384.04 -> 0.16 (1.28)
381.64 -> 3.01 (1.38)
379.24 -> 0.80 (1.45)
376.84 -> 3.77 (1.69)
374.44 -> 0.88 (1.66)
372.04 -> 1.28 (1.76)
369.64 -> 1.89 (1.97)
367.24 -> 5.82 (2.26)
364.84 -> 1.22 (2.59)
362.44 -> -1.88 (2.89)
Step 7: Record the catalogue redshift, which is 0.68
